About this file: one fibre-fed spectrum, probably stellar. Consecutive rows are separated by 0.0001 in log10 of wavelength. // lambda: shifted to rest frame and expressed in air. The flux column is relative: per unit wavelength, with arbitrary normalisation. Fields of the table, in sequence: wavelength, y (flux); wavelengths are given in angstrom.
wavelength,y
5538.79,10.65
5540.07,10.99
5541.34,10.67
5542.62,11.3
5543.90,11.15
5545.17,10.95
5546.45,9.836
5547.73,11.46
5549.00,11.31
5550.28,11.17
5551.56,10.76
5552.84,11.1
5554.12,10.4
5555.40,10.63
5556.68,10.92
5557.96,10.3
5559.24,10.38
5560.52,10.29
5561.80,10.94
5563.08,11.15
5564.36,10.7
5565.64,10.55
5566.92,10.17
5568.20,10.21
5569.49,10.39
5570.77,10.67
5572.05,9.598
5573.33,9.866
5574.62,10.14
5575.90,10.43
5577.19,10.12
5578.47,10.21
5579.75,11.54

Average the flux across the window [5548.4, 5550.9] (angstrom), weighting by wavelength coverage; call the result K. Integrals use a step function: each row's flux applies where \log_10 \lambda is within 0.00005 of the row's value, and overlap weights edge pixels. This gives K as 11.2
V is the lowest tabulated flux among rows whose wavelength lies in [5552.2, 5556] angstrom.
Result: 10.4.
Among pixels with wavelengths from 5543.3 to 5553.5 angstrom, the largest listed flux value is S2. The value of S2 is 11.46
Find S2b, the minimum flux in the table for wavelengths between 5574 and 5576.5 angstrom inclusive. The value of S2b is 10.14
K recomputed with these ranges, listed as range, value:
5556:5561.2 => 10.5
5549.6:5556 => 10.8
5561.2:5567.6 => 10.7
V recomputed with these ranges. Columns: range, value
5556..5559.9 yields 10.3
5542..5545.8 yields 10.95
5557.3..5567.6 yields 10.17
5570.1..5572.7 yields 9.598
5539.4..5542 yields 10.67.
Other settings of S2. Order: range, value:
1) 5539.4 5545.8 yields 11.3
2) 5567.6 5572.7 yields 10.67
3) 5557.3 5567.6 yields 11.15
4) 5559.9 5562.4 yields 10.94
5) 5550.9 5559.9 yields 11.1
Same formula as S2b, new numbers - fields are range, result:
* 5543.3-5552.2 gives 9.836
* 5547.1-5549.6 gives 11.31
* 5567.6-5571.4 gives 10.21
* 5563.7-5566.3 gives 10.55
